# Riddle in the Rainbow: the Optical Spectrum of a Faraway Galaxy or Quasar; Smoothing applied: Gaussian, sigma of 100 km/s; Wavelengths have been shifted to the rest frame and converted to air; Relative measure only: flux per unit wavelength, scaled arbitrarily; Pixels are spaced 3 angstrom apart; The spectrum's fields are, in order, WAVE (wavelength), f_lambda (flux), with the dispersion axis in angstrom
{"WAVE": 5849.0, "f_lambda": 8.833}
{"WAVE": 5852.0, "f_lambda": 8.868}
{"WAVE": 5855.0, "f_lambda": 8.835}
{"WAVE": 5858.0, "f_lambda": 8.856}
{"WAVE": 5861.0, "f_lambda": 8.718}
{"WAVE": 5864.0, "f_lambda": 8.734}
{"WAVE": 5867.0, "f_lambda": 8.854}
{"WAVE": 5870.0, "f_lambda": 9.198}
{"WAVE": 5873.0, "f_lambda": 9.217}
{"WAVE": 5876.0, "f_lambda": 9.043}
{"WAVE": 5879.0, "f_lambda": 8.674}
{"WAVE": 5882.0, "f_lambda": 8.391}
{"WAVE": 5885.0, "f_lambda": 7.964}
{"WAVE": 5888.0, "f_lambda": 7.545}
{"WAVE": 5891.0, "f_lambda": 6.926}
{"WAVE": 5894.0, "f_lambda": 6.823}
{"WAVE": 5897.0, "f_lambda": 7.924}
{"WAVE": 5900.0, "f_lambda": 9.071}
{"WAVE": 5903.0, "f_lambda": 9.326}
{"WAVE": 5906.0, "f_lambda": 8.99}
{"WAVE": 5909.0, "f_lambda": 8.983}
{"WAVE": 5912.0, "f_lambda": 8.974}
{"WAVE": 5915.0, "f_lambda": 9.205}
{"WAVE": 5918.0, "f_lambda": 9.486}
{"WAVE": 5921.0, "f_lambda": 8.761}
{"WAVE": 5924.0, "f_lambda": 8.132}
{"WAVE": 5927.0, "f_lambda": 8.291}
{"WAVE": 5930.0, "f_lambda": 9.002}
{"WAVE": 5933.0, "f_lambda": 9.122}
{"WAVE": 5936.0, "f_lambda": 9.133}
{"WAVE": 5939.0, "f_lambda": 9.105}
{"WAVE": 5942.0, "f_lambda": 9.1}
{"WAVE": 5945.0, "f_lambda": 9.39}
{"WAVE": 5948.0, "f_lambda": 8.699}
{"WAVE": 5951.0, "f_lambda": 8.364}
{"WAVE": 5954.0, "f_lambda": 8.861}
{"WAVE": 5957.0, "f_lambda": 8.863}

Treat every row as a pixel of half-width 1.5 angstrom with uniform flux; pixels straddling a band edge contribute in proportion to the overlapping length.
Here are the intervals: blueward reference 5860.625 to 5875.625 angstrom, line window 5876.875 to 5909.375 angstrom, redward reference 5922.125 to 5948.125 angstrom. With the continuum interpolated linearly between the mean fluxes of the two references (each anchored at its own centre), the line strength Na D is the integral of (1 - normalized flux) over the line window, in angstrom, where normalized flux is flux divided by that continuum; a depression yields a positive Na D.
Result 2.6 angstrom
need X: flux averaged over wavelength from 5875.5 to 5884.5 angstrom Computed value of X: 8.58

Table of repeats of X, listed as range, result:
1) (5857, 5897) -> 8.36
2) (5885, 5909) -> 8.13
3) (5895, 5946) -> 8.92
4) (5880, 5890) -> 7.95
